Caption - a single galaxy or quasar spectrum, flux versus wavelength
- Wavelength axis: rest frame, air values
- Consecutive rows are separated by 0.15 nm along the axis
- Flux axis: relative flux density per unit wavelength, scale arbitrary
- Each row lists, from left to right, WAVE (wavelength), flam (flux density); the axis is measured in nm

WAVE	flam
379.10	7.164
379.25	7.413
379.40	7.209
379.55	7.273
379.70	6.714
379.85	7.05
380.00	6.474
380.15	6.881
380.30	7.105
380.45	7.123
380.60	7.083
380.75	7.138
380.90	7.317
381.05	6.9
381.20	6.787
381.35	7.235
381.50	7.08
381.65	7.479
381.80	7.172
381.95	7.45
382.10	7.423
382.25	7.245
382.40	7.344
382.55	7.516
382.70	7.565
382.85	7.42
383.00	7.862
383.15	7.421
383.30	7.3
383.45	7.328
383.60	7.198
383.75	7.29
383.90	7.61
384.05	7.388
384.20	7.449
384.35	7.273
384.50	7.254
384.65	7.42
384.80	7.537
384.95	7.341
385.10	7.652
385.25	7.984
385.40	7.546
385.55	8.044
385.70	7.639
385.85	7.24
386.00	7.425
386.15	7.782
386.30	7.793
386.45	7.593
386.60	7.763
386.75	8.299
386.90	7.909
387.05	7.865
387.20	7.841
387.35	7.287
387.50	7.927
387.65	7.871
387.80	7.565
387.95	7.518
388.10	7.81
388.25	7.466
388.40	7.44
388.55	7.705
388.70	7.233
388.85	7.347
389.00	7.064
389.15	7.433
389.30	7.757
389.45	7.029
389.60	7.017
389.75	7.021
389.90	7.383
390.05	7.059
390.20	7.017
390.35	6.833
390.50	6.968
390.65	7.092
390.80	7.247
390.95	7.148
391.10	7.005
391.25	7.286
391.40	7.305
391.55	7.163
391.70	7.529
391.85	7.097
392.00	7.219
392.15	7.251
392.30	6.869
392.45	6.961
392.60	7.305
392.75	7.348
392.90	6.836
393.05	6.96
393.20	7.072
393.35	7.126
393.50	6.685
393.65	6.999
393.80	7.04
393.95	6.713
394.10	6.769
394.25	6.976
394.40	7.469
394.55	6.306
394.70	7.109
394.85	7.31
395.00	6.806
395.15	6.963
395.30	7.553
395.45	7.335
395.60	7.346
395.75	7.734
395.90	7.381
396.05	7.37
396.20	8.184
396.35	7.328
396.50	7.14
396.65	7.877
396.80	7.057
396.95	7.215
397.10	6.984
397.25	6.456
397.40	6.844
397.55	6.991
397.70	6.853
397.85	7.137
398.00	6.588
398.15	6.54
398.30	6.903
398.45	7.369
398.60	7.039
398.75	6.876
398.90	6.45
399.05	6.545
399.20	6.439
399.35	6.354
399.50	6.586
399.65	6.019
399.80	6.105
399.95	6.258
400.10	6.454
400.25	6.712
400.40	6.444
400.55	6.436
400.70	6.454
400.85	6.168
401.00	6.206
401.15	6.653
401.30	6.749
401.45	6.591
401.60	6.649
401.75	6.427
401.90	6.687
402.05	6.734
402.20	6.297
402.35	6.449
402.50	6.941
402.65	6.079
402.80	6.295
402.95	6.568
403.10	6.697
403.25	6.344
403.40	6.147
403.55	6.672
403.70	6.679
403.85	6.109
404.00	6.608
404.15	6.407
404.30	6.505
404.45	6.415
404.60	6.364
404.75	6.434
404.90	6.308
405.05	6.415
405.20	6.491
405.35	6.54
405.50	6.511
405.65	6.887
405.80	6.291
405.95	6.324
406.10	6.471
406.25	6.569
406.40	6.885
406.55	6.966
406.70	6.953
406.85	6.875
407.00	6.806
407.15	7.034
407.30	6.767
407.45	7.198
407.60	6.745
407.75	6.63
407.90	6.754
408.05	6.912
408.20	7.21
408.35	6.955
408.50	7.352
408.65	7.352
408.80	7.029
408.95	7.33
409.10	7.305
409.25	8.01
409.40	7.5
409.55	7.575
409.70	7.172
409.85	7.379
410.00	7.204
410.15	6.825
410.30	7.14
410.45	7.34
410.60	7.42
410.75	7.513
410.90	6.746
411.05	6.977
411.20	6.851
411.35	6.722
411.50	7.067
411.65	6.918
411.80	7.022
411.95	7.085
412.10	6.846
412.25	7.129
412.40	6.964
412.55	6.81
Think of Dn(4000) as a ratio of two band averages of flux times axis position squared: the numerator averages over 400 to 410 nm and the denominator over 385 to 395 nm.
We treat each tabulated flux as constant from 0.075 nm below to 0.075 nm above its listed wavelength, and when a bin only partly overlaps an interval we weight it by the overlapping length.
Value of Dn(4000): 0.99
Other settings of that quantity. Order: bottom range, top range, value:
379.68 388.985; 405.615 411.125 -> 1.07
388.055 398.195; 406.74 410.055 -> 1.08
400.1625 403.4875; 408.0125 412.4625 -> 1.15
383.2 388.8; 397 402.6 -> 0.93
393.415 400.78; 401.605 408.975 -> 1.00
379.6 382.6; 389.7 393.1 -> 1.06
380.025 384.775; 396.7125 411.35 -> 1.03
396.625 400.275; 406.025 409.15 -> 1.08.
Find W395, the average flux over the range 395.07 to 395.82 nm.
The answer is 7.38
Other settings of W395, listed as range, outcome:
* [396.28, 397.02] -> 7.32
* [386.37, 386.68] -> 7.69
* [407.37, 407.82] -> 6.86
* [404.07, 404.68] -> 6.42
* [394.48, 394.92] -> 6.91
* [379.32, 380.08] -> 6.95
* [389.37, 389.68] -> 7.03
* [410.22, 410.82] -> 7.35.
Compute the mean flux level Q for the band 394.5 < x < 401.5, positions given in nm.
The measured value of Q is 6.86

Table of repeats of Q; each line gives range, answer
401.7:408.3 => 6.6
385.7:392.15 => 7.41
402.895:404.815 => 6.46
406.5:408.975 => 6.99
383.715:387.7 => 7.63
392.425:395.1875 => 6.99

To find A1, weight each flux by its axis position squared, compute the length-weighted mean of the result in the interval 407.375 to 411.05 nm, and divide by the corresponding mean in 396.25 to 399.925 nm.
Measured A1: 1.1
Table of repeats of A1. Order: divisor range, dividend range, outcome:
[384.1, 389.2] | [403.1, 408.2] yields 0.96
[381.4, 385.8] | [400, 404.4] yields 0.96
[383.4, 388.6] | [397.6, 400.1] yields 0.93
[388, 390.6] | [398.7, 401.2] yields 0.93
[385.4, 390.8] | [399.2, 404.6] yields 0.92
